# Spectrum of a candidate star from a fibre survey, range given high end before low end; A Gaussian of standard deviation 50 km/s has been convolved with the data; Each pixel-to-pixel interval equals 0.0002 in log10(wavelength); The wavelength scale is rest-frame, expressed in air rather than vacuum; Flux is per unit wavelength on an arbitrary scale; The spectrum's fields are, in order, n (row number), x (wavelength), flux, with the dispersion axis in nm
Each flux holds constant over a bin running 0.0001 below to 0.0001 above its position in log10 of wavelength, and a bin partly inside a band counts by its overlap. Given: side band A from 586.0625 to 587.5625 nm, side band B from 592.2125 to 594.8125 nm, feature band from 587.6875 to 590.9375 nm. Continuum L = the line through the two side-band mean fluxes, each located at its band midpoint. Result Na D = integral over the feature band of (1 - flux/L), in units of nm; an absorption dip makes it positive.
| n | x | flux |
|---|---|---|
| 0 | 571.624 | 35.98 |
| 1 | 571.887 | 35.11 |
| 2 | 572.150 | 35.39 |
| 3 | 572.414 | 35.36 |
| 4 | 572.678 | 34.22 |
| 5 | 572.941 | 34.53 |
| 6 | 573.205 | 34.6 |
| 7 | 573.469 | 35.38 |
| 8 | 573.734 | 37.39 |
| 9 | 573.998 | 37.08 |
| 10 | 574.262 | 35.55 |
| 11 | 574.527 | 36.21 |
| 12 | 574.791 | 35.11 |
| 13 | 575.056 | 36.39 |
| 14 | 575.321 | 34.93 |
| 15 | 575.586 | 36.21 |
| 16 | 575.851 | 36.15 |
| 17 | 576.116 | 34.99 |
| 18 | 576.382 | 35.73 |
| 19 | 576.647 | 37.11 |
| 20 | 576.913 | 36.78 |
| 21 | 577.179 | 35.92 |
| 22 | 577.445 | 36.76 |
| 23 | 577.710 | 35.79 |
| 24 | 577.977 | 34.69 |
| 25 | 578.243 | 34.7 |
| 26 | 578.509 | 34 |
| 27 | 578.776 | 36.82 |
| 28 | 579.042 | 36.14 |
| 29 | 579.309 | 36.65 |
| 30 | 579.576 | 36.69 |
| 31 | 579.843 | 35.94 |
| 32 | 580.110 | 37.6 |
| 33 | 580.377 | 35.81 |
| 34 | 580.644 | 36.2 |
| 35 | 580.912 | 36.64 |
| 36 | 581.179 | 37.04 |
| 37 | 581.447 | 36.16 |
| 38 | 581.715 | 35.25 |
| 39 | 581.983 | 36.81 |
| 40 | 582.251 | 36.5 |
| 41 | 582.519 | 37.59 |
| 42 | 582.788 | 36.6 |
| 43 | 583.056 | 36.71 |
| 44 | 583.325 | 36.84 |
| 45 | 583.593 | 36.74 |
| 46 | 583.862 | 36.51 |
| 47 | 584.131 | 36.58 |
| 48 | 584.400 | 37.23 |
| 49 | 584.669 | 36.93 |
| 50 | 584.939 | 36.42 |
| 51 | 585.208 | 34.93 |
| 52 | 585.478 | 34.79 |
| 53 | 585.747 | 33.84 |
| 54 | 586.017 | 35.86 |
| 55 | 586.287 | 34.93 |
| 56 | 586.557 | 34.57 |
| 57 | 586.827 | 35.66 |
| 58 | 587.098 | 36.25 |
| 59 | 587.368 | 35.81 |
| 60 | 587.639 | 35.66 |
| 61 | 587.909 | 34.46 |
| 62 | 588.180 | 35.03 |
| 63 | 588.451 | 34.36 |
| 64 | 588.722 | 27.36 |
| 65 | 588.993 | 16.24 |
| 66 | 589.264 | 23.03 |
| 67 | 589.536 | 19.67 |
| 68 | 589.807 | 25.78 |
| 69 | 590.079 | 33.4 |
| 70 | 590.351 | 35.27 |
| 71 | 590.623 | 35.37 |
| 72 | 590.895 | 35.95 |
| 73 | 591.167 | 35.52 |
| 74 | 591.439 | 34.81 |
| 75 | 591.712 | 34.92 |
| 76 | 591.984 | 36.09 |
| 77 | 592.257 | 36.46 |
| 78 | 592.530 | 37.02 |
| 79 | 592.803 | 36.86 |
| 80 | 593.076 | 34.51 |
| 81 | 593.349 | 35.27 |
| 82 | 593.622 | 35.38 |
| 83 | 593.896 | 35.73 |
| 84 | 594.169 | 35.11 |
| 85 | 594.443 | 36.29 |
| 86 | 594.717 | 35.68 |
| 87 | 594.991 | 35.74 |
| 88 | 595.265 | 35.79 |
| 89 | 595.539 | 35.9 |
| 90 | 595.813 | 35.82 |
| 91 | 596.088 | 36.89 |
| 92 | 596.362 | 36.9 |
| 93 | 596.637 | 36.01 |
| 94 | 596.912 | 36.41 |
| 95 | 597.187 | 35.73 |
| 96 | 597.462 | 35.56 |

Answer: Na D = 0.54 nm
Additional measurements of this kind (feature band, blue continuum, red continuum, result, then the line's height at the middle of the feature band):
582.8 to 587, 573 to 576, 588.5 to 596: -0.20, 34.3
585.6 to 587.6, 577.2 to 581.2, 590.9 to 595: 0.03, 35.9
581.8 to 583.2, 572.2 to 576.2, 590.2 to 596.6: -0.04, 35.7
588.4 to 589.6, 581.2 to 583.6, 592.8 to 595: 0.41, 36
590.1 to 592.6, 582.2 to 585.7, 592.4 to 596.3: 0.03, 36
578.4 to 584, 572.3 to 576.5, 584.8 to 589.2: -0.34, 34.4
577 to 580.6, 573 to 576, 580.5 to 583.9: 0.03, 36.3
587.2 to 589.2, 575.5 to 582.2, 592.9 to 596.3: 0.27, 35.9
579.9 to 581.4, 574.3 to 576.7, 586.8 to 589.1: -0.10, 34.4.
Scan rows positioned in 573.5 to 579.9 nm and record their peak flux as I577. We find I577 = 37.39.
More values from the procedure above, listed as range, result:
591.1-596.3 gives 37.02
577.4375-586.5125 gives 37.6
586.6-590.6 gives 36.25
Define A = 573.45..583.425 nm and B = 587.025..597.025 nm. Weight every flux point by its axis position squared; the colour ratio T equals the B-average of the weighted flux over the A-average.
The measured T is 1.0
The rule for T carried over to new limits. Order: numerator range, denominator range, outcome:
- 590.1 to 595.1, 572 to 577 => 1.06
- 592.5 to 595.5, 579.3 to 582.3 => 1.03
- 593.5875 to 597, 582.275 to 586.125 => 1.03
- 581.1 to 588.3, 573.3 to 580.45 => 1.03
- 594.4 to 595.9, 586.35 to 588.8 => 1.07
